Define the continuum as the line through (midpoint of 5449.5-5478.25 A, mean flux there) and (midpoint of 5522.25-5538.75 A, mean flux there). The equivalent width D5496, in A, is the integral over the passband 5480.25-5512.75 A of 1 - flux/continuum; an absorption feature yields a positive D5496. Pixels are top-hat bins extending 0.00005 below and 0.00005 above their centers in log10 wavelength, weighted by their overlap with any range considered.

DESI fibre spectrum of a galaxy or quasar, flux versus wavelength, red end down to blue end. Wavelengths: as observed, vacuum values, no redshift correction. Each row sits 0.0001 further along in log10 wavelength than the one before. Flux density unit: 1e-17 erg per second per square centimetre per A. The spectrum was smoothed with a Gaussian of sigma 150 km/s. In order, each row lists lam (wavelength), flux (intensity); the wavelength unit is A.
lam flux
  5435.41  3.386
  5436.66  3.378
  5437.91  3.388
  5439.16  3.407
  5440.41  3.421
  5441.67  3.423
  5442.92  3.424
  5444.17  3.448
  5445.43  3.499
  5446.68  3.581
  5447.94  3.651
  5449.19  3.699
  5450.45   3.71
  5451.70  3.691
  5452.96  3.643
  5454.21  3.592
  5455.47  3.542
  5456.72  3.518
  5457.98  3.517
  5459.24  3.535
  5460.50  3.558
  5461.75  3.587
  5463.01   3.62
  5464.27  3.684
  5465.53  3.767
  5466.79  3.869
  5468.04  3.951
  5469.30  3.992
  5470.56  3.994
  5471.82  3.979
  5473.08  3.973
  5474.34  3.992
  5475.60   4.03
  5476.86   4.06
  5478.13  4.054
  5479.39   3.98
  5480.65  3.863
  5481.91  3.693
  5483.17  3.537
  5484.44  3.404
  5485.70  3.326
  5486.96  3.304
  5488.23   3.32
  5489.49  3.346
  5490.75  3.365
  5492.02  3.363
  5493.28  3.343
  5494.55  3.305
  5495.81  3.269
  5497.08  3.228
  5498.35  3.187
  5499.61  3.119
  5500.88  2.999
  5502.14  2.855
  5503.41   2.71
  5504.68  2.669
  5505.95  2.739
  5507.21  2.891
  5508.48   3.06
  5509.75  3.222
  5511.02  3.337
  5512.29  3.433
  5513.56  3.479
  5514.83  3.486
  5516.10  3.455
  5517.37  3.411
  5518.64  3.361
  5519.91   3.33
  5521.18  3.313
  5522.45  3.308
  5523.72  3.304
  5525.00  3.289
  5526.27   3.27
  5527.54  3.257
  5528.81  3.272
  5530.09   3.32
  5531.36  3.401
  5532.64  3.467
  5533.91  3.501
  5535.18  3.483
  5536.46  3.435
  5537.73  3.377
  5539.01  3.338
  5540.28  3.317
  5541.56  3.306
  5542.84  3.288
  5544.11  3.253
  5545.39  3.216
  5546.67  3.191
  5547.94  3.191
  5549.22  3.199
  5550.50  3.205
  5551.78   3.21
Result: 3.2 A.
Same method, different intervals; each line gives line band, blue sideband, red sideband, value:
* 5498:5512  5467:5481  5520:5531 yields 2.3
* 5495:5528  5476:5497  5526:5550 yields 2.3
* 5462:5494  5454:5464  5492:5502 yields -3.1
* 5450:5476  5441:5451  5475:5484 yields -0.2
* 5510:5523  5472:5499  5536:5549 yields 0.1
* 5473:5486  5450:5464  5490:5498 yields -1.5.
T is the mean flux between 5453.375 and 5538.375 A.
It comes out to 3.45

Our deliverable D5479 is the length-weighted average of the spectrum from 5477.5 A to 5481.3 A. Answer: 3.97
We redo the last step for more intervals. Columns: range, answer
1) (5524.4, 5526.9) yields 3.28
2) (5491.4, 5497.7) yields 3.3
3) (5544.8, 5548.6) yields 3.2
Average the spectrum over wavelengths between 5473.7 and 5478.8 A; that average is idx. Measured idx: 4.03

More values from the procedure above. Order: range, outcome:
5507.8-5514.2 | 3.3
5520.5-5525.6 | 3.3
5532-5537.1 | 3.47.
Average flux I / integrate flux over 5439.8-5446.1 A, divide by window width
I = 3.44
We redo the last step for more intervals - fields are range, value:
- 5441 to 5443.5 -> 3.42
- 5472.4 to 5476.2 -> 4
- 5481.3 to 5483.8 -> 3.62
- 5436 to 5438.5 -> 3.39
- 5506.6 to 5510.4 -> 3.06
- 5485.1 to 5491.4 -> 3.33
